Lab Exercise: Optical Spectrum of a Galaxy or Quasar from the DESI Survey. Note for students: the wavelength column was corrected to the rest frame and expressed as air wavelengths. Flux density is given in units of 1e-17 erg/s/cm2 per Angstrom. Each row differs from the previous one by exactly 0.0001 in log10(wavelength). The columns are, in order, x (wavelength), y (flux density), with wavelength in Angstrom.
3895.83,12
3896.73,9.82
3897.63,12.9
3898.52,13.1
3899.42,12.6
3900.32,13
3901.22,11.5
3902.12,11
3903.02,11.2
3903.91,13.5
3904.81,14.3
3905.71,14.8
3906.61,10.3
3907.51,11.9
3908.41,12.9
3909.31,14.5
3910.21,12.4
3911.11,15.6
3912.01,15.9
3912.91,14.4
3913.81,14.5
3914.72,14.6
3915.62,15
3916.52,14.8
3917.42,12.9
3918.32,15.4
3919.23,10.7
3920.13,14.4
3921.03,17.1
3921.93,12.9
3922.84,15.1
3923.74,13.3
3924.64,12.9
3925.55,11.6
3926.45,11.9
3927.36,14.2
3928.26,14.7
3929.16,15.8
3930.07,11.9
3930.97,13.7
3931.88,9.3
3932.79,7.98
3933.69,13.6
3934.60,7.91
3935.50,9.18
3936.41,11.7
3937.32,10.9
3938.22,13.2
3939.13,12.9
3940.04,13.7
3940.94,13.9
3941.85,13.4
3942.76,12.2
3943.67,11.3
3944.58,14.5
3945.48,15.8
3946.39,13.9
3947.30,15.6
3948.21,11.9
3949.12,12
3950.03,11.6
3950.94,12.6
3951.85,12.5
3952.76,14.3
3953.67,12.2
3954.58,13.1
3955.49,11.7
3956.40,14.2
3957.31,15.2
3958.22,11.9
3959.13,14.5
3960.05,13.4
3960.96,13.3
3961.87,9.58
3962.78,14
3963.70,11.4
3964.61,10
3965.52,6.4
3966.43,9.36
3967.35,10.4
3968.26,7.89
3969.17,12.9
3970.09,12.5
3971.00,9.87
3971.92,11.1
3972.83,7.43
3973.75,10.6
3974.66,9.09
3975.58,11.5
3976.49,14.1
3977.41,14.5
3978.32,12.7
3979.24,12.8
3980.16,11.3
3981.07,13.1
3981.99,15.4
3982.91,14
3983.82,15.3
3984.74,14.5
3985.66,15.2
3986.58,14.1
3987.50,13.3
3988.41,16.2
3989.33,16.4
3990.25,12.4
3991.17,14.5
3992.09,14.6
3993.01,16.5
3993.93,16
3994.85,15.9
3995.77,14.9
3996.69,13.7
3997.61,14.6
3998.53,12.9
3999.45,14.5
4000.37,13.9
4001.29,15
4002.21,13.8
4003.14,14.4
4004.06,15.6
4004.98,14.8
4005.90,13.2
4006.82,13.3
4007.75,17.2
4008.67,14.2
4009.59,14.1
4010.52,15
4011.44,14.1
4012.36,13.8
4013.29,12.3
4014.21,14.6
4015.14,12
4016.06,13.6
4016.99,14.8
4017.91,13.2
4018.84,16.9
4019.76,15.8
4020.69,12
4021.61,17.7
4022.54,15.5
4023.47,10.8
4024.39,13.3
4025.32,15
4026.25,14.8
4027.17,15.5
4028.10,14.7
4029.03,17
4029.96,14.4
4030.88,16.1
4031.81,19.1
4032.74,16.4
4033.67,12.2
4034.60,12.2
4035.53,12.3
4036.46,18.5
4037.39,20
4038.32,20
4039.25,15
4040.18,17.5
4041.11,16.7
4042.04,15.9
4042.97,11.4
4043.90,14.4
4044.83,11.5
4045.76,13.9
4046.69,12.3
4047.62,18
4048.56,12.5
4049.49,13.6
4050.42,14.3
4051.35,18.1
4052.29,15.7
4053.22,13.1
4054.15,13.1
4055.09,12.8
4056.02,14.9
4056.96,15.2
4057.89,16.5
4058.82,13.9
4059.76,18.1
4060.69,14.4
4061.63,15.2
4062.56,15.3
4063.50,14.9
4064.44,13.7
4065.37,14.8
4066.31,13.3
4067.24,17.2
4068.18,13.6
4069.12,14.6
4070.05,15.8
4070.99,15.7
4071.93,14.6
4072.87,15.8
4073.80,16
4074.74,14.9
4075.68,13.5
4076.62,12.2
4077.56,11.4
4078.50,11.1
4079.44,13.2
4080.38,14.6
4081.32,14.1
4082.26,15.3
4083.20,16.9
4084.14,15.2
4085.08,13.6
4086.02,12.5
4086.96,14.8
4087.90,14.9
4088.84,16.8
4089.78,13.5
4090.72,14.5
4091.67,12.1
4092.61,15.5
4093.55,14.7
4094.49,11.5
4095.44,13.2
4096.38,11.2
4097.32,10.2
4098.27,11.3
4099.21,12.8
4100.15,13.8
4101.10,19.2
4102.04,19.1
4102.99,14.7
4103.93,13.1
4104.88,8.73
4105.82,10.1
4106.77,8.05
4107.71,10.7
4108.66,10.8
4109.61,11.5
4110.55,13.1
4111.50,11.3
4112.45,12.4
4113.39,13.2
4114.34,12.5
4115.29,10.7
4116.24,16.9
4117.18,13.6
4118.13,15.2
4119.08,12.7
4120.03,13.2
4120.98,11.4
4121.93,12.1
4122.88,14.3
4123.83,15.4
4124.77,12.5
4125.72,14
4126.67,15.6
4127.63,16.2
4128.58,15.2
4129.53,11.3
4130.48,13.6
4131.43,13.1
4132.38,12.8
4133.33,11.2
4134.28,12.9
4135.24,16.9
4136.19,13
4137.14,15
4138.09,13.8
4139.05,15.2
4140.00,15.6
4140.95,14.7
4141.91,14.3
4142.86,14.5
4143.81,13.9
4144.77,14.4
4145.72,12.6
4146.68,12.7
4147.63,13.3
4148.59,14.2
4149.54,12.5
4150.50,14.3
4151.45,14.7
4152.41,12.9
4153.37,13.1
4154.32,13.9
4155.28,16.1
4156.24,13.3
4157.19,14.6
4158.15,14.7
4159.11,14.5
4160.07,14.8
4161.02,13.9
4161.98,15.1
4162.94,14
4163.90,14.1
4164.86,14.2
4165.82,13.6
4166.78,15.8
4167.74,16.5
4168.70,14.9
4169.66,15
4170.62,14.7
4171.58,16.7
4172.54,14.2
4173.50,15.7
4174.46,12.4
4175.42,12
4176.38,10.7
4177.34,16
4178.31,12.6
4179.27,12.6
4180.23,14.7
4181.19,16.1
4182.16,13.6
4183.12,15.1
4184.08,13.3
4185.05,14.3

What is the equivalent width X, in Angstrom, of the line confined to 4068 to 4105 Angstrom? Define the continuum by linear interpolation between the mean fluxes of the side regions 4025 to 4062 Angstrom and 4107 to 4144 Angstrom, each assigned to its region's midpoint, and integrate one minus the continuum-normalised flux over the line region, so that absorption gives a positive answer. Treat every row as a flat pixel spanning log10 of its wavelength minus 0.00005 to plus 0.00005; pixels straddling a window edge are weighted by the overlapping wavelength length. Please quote 0.5 Angstrom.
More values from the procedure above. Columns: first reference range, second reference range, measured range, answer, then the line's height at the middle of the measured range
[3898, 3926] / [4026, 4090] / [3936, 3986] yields 5.41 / 13.9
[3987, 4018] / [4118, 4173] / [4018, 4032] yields -0.73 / 14.4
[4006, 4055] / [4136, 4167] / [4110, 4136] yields 1.56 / 14.3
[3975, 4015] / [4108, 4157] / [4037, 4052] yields -1.37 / 14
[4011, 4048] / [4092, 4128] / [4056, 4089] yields -1.79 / 13.9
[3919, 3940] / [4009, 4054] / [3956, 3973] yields 2.43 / 13.3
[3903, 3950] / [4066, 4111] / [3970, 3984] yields 1.23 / 13.3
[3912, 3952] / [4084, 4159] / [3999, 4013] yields -1.26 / 13.2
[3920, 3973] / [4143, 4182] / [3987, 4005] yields -2.73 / 12.8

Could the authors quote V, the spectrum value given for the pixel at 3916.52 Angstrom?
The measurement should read 14.8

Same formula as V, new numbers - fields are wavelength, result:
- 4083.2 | 16.9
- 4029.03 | 17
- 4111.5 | 11.3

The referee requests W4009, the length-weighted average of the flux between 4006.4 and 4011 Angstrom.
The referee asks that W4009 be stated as 14.8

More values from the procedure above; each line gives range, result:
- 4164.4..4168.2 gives 15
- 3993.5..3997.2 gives 15.1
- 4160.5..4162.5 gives 14.5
